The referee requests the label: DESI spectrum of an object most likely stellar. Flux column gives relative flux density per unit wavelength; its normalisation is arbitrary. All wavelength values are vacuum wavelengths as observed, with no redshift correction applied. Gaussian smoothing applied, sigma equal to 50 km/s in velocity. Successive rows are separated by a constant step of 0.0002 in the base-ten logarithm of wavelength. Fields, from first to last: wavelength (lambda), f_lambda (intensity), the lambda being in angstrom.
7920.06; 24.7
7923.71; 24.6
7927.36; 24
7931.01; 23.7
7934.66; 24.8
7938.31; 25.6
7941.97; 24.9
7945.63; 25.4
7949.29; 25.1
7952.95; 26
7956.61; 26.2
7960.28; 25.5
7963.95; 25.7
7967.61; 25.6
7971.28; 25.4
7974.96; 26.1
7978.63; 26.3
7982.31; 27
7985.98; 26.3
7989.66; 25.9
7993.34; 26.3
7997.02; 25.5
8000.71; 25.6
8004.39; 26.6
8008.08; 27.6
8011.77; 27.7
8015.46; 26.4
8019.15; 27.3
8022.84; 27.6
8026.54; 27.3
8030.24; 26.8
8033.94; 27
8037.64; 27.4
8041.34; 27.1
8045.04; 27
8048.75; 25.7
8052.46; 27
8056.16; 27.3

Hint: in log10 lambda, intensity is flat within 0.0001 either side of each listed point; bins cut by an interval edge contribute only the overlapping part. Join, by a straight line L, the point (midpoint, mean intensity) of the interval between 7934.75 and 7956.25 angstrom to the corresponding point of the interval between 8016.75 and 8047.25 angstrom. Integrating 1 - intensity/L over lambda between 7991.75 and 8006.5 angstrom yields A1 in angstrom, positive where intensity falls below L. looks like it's 0.26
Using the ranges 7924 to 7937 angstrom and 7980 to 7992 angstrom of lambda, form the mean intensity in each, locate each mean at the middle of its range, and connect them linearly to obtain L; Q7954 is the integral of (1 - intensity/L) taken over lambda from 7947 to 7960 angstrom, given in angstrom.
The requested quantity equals -0.3 angstrom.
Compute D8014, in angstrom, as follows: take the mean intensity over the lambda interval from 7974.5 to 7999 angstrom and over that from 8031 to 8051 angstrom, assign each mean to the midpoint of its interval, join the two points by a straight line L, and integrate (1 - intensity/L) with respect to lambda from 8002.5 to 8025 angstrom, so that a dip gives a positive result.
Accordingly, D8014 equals -0.6 angstrom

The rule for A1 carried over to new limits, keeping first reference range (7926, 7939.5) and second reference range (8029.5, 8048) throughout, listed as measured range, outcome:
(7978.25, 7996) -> -0.4 angstrom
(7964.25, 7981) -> -0.3 angstrom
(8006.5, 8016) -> -0.4 angstrom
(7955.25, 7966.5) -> -0.3 angstrom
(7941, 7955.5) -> -0.3 angstrom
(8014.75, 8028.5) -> -0.3 angstrom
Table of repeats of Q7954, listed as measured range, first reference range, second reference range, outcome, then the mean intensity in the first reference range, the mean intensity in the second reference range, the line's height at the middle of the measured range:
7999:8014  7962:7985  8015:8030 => 0.0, 26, 27.2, 26.8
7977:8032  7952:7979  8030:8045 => -0.3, 25.8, 27.1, 26.5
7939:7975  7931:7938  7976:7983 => 0.1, 24.7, 26.5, 25.6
